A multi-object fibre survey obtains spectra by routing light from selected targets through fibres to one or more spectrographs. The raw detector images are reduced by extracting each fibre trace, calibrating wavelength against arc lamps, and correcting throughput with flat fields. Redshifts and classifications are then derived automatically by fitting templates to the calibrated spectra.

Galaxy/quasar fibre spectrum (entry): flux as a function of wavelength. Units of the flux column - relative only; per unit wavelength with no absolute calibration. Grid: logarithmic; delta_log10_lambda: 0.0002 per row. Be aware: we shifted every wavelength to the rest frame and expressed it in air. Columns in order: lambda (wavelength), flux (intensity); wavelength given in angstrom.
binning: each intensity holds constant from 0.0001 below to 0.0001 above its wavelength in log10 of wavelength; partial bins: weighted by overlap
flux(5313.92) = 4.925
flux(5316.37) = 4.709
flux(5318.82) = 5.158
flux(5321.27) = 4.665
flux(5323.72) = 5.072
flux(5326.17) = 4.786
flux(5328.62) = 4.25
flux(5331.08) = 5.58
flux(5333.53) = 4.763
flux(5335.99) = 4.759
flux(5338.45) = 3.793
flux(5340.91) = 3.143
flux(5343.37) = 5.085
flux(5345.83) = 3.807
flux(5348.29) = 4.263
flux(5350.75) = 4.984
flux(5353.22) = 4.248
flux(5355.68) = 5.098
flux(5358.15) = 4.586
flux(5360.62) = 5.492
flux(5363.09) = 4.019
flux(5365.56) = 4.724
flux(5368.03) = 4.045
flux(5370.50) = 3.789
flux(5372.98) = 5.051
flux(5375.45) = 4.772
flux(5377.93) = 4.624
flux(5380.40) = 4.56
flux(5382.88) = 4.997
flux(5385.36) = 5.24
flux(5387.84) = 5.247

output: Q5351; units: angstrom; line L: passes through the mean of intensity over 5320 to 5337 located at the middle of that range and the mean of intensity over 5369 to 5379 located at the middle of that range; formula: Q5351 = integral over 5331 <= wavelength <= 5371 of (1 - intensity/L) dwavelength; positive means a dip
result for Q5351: 2.0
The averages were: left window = 4.84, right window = 4.54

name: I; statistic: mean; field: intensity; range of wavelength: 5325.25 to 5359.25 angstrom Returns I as 4.51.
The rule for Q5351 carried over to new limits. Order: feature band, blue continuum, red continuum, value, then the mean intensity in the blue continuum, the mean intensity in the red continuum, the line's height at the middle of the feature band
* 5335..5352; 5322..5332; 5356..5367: 1.96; 4.89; 4.72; 4.81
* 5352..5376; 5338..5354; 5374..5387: -0.19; 4.21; 4.86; 4.55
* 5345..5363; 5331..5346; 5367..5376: -0.97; 4.37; 4.4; 4.38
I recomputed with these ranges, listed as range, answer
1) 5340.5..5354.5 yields 4.33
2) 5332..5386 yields 4.54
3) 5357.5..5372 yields 4.45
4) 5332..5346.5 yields 4.27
